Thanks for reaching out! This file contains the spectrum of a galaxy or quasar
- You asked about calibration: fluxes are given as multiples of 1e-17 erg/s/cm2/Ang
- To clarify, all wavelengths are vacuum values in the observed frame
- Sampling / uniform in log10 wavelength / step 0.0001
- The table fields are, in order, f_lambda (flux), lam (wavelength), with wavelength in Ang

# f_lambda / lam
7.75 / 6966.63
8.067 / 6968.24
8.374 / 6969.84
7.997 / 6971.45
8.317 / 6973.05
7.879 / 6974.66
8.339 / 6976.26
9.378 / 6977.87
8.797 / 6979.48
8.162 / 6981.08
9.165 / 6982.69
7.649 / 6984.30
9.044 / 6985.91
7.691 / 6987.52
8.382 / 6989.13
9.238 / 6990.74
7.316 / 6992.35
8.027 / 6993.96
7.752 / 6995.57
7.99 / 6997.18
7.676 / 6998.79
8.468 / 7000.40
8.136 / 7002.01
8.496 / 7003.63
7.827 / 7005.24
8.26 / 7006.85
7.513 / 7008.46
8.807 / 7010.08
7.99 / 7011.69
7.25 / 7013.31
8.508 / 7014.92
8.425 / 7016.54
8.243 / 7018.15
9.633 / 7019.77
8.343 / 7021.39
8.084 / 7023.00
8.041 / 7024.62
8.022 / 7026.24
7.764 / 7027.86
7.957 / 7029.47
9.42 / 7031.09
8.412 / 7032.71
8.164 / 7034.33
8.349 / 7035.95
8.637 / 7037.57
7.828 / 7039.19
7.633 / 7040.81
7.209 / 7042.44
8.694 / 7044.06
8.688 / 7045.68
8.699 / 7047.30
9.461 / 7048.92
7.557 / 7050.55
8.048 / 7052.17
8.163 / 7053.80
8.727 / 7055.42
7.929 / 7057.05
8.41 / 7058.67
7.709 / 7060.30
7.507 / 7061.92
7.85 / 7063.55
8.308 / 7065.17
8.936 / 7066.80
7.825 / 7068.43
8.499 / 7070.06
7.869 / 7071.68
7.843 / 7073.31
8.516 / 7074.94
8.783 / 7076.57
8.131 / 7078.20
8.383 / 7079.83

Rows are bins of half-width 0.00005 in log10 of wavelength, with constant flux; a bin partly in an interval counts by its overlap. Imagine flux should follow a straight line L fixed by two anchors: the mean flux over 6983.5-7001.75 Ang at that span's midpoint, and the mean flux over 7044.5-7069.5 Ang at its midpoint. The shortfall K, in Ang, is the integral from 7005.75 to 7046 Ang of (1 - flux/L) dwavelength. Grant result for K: -0.2 Ang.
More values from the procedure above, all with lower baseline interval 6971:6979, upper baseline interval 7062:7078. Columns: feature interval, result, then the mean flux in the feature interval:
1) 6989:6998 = 0.3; 8.1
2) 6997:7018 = 0.6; 8.11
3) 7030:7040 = -0.2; 8.45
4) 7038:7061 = 0.2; 8.2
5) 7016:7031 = 0.0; 8.33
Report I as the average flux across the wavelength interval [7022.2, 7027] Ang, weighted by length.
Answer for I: 8.04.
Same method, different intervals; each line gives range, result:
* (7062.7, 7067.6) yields 8.36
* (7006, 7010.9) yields 8.2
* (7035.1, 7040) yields 8.27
